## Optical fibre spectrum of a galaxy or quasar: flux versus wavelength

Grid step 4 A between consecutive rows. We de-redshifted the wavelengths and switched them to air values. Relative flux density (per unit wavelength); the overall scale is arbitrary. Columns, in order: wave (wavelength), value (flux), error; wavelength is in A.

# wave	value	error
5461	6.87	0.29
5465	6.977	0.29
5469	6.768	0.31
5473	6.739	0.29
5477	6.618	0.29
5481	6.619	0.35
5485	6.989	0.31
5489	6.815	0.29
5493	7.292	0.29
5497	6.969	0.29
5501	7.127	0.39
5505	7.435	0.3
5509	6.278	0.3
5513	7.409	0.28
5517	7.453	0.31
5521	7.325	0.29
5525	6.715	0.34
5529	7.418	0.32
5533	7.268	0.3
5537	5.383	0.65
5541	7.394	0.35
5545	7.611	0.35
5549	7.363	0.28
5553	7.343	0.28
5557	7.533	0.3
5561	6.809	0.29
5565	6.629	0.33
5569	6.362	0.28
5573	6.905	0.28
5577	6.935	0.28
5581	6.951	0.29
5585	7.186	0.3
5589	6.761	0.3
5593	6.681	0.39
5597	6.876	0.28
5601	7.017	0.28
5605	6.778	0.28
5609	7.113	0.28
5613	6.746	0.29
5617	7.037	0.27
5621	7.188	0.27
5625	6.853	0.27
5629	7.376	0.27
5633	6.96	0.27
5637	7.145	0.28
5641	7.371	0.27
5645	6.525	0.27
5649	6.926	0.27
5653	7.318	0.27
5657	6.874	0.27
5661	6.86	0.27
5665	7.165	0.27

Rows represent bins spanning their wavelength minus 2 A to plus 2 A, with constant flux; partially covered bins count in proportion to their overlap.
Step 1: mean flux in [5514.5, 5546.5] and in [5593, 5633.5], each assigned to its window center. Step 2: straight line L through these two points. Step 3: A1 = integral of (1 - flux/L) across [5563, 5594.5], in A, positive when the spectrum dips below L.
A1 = 1.0 A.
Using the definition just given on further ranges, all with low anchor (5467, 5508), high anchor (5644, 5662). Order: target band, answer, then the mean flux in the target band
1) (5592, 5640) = -0.50 A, 7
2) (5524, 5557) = -0.85 A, 7.1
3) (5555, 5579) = 0.21 A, 6.86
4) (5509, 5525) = -0.58 A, 7.17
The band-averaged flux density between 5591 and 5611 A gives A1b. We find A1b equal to 6.89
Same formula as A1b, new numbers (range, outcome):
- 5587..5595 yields 6.72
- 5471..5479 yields 6.68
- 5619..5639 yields 7.1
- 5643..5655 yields 6.92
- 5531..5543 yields 6.68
